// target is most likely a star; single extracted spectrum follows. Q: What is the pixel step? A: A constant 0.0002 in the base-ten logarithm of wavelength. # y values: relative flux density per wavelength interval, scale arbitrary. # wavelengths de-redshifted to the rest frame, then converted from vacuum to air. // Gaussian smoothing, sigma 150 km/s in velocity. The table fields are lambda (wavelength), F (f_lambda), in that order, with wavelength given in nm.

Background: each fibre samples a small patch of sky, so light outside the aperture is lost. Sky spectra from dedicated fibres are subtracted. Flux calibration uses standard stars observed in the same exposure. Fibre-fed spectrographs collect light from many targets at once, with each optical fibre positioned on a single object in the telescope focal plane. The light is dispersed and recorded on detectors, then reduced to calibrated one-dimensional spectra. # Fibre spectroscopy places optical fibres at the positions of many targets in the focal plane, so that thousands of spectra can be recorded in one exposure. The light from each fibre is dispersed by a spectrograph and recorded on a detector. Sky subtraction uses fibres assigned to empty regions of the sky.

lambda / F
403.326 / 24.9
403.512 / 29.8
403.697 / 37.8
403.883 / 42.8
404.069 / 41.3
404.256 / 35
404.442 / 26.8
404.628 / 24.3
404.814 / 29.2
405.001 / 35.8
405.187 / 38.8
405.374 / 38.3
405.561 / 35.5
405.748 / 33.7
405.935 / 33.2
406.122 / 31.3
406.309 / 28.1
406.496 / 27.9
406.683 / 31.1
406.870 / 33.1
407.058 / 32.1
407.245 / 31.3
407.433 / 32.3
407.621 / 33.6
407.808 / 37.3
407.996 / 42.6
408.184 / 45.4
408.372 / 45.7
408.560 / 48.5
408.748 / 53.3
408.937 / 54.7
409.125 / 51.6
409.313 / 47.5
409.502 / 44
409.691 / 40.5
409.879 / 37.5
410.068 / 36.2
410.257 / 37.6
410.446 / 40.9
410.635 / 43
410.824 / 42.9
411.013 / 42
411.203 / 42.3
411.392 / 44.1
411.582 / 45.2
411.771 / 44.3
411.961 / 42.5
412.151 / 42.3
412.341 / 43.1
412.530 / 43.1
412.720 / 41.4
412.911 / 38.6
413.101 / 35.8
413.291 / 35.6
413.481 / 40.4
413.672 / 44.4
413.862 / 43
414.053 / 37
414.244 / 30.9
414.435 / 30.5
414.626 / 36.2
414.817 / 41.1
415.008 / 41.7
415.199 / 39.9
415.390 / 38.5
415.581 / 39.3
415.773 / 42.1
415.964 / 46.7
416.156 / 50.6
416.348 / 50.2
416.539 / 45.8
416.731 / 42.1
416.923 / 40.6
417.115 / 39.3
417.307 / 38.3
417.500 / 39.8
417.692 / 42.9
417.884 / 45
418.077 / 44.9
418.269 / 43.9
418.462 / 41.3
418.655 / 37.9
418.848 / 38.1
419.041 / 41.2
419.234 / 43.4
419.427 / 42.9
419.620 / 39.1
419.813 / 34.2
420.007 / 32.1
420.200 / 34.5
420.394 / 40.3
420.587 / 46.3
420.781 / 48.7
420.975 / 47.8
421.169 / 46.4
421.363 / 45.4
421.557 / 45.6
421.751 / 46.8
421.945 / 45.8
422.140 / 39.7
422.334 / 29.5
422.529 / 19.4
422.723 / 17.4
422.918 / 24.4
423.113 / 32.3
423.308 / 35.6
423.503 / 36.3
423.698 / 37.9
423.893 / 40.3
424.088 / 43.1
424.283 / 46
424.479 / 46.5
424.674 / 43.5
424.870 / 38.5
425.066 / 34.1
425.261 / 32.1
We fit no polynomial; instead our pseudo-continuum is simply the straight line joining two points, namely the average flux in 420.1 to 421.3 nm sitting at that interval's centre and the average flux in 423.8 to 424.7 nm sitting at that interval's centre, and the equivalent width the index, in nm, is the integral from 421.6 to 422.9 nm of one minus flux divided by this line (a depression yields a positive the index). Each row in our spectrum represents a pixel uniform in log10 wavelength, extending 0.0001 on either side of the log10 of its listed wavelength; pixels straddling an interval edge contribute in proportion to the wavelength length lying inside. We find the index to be 0.32 nm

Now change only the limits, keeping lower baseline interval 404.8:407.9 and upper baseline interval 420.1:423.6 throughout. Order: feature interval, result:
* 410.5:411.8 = -0.32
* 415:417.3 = -0.43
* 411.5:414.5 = -0.41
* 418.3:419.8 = -0.13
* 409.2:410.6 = -0.27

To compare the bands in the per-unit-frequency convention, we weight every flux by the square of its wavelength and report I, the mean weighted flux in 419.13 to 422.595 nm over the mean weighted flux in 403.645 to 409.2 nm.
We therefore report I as 1.2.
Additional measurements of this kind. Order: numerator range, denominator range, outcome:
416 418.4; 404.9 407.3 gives 1.39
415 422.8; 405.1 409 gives 1.16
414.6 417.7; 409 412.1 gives 1.01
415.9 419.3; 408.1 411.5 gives 1.00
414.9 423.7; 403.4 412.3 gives 1.09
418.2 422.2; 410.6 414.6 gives 1.08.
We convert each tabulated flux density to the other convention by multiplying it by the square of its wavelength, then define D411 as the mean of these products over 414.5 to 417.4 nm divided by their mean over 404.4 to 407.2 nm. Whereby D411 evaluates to 1.4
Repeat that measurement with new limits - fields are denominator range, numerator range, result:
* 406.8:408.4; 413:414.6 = 1.04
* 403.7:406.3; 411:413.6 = 1.26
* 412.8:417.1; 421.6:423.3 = 0.83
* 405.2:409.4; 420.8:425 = 1.08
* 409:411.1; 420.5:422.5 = 1.08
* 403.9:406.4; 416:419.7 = 1.35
